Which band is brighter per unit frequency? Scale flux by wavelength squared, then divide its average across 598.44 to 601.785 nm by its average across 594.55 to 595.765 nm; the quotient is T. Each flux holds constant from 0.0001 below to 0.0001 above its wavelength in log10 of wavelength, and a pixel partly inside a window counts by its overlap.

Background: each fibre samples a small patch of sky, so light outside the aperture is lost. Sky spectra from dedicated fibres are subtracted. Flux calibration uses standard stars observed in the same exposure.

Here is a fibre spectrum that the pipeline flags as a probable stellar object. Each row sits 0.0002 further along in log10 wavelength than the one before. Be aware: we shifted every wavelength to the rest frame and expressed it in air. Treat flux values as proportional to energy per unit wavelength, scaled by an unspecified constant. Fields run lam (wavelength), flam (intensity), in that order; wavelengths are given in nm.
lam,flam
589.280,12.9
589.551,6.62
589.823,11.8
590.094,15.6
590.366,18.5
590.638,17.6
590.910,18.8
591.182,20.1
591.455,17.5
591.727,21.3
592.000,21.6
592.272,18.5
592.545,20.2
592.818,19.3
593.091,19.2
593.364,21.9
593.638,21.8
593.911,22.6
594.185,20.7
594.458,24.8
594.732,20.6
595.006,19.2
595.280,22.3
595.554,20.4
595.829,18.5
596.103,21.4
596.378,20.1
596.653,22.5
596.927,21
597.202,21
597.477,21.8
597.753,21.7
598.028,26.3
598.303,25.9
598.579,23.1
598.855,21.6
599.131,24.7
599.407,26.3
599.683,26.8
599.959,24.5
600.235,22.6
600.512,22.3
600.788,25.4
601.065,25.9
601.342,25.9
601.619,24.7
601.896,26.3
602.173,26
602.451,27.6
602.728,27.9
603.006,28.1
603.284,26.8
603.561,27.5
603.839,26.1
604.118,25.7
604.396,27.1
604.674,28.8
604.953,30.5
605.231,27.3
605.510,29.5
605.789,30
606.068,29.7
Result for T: 1.21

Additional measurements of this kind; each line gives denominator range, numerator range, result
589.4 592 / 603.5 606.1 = 1.77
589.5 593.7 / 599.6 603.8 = 1.46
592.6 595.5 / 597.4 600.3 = 1.16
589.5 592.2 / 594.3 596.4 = 1.23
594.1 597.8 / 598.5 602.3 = 1.19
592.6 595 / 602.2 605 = 1.34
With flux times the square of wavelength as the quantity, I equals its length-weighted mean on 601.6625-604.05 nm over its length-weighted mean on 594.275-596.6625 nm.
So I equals 1.31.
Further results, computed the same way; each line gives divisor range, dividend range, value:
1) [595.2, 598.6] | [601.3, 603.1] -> 1.23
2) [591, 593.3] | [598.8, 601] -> 1.27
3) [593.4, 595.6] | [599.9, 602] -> 1.17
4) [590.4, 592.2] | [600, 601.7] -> 1.30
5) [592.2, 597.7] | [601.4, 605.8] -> 1.35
